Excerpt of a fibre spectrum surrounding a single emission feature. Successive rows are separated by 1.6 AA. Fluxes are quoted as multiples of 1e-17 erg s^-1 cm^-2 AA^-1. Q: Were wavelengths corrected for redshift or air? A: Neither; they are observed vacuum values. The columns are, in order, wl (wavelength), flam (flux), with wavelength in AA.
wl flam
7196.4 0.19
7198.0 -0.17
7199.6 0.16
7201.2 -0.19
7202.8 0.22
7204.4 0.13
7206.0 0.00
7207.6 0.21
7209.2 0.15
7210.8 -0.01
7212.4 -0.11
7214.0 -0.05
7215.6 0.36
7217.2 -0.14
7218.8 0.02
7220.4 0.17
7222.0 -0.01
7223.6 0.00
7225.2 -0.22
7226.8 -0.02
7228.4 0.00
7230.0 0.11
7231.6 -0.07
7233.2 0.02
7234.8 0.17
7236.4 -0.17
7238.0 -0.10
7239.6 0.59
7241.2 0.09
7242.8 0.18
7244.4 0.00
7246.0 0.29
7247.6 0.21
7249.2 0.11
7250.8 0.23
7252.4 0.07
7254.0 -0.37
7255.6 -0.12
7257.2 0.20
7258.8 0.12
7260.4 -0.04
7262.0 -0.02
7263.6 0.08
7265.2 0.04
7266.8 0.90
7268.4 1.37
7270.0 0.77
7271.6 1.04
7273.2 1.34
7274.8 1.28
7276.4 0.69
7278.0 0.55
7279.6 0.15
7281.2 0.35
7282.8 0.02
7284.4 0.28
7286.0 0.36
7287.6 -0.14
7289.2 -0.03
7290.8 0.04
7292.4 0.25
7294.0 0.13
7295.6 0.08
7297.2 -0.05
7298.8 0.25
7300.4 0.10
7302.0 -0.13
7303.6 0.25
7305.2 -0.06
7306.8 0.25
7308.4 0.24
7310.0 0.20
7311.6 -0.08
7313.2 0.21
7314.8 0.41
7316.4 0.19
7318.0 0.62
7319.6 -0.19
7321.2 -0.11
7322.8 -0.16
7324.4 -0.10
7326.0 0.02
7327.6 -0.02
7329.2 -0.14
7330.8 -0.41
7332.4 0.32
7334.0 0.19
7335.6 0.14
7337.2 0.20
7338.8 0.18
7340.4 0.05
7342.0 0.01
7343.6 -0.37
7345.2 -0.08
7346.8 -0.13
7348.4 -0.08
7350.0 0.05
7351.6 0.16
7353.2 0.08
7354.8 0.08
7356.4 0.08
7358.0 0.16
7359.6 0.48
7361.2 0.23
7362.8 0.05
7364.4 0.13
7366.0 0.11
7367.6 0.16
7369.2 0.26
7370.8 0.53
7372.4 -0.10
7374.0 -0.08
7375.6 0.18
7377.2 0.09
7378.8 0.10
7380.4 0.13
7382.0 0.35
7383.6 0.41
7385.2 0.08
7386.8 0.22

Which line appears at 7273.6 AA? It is [O II] 3727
